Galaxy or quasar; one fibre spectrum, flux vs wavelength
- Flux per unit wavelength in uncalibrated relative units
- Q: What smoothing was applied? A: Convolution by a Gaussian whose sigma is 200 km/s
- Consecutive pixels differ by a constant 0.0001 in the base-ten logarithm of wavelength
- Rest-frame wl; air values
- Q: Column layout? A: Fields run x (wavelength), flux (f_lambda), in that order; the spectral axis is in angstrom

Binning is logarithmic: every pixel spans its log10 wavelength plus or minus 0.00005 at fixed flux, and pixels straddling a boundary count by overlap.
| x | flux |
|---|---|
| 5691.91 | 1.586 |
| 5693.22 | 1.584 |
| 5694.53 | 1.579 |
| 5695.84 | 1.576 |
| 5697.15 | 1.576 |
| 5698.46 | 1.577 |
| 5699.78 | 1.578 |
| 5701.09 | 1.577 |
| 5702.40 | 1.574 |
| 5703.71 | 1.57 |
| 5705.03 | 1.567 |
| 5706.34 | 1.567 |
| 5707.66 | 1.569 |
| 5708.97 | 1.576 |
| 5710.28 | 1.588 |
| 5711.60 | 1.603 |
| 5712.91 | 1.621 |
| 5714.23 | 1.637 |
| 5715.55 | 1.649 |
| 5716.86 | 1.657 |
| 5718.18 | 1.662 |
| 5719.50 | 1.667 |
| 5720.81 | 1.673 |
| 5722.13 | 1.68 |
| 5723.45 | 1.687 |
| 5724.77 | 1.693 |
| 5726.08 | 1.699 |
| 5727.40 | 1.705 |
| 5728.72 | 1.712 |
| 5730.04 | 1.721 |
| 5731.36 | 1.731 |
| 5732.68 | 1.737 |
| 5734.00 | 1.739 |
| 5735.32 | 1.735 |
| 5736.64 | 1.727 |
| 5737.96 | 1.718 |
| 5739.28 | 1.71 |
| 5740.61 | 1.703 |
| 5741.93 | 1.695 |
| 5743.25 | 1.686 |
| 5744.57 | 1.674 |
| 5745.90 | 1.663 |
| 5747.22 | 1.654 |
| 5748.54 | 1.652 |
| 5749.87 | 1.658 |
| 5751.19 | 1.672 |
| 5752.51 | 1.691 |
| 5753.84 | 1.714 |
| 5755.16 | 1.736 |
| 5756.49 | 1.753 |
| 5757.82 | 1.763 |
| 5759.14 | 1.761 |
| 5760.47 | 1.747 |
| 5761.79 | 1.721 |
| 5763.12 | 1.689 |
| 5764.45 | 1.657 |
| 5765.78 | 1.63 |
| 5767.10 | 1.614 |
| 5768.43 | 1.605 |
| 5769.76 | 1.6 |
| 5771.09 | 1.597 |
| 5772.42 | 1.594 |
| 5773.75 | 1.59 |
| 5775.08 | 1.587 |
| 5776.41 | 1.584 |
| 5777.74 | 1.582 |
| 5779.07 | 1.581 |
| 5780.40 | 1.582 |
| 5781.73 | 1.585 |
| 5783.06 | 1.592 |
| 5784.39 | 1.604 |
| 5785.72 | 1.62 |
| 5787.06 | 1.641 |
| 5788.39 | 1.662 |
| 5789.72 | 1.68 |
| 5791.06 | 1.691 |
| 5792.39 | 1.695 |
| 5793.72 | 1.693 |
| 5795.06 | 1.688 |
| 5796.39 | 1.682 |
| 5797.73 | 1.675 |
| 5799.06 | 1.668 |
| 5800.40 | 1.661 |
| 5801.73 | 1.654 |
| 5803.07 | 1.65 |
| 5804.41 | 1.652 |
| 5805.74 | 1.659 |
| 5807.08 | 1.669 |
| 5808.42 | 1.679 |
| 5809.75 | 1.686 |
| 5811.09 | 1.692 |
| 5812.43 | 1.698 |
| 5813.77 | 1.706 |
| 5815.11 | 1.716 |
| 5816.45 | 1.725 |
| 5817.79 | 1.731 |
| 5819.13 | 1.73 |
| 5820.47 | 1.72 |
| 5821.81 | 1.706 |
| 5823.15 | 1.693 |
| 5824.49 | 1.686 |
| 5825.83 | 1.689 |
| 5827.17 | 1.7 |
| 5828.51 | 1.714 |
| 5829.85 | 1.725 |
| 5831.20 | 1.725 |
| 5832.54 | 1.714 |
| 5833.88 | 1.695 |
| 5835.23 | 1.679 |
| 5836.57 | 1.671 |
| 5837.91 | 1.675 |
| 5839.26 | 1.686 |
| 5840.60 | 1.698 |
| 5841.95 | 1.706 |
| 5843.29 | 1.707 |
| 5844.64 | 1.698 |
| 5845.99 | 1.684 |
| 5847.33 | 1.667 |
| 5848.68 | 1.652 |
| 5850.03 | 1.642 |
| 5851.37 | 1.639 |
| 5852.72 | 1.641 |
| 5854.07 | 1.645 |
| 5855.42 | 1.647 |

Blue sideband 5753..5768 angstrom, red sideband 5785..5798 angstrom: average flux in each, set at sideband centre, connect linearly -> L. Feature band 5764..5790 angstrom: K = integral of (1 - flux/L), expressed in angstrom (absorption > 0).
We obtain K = 1.23 angstrom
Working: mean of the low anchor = 1.71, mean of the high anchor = 1.67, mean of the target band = 1.61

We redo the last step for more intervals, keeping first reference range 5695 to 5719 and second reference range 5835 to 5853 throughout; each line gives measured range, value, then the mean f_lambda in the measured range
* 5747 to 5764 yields -0.9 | 1.71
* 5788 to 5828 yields -0.8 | 1.69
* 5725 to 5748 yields -1.3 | 1.71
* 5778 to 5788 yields 0.2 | 1.6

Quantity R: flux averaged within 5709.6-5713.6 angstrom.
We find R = 1.6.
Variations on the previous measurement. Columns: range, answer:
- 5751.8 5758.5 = 1.73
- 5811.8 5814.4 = 1.7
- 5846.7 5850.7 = 1.65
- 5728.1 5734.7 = 1.73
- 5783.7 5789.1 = 1.63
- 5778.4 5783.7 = 1.59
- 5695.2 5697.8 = 1.58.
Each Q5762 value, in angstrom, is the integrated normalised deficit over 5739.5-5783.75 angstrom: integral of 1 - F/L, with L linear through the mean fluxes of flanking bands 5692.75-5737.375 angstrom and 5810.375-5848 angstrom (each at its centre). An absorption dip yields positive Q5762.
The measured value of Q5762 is 0.3 angstrom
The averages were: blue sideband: 1.64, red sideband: 1.7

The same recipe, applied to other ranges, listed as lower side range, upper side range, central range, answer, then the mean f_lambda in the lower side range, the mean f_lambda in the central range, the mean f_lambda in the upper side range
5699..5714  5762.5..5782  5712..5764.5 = -3.39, 1.58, 1.7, 1.61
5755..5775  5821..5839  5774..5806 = 0.74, 1.67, 1.64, 1.7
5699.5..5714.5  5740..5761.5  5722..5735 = -0.55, 1.58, 1.71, 1.7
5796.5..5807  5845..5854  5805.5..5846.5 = -1.02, 1.66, 1.7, 1.65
